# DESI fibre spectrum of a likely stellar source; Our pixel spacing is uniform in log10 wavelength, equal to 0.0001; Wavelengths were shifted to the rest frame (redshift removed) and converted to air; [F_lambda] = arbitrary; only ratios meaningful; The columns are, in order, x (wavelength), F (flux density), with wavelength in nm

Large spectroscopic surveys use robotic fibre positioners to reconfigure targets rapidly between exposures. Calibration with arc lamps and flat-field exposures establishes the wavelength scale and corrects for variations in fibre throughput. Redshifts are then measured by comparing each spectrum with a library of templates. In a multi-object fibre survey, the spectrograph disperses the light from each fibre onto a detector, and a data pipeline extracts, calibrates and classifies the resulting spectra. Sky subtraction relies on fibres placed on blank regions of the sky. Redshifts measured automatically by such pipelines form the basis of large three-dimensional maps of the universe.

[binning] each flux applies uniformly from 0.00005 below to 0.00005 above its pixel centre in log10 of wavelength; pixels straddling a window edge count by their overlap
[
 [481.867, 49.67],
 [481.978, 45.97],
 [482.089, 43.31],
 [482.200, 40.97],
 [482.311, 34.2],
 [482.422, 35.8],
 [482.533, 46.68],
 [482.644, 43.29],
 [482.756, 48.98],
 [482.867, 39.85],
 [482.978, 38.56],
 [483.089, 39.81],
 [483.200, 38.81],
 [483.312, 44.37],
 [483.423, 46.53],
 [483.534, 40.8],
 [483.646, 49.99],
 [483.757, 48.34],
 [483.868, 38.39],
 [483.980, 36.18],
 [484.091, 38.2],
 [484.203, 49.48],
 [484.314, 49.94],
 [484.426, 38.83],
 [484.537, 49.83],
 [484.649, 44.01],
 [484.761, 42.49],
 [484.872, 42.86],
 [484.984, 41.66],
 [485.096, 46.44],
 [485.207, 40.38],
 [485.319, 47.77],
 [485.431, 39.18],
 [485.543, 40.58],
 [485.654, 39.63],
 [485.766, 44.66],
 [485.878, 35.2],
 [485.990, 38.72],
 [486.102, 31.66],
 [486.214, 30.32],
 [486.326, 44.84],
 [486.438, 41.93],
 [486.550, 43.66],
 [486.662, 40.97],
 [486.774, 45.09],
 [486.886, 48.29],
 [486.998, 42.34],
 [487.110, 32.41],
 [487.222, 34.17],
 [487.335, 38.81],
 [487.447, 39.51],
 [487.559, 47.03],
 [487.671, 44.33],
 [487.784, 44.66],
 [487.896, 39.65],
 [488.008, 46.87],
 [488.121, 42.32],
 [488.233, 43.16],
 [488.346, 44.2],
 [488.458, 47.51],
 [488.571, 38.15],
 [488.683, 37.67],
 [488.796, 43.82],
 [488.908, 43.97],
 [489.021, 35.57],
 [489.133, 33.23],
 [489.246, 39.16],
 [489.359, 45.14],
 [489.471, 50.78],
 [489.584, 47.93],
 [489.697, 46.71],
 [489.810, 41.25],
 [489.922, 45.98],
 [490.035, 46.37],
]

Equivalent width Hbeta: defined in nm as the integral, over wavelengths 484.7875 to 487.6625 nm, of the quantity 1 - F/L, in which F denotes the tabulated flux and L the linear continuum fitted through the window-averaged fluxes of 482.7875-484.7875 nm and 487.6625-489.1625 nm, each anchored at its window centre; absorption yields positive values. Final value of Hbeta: 0.112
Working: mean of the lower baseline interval 43.1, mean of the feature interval 40.8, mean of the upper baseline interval 41.9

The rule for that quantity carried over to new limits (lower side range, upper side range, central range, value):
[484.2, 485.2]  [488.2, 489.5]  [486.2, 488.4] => 0.04 nm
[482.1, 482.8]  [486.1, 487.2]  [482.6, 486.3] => -0.09 nm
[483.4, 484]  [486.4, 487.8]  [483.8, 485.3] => 0.00 nm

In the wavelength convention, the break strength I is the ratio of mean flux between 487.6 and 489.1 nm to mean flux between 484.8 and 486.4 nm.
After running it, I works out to 1.1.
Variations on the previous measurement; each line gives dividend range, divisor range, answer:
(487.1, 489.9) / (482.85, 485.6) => 0.98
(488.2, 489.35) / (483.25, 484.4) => 0.93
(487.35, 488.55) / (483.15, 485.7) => 1.01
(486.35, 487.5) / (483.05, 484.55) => 0.94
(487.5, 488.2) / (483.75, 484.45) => 1.04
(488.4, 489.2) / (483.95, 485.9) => 0.93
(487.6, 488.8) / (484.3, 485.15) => 0.97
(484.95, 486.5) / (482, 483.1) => 0.97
